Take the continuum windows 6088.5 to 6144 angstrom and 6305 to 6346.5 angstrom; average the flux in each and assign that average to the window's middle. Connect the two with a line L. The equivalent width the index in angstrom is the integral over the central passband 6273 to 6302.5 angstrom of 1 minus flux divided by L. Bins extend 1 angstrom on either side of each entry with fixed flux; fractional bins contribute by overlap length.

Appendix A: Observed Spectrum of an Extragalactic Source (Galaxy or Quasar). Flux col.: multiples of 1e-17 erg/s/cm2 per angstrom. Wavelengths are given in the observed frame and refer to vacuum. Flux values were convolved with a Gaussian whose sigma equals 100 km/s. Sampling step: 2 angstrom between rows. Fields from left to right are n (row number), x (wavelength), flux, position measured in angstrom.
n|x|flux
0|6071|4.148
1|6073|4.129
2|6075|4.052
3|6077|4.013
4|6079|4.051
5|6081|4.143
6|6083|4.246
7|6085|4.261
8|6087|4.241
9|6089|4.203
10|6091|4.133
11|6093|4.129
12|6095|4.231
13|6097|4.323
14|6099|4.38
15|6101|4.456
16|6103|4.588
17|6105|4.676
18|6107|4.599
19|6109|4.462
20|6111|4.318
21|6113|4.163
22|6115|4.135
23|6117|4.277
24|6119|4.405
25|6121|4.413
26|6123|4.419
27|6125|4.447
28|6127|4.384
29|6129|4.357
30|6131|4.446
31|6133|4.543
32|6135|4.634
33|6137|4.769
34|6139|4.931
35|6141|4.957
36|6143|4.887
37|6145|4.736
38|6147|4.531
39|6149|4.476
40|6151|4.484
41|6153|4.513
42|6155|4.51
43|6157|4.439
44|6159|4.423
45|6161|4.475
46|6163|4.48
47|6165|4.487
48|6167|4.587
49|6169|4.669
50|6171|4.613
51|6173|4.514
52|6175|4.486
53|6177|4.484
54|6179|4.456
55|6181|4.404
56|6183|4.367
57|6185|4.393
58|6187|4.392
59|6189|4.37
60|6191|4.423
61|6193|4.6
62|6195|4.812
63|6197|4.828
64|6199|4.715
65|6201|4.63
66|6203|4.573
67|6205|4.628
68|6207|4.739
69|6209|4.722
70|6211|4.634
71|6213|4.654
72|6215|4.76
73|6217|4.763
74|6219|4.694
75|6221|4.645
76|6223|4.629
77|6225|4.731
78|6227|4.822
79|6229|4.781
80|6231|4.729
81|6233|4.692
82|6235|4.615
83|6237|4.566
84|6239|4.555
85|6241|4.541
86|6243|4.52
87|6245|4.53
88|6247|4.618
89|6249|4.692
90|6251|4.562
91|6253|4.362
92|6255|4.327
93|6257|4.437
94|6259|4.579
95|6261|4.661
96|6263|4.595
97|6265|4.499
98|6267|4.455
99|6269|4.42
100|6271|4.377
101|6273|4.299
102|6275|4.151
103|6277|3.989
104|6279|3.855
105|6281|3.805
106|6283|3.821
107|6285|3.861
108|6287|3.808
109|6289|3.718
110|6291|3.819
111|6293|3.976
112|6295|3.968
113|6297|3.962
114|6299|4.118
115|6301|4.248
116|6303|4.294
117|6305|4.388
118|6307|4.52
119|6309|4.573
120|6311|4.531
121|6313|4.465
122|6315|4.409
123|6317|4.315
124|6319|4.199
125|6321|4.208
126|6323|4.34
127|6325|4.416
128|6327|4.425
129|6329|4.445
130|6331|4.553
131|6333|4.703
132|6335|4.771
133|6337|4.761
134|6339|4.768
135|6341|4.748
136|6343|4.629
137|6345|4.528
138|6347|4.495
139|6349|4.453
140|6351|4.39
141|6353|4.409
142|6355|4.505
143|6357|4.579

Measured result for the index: 3.6 angstrom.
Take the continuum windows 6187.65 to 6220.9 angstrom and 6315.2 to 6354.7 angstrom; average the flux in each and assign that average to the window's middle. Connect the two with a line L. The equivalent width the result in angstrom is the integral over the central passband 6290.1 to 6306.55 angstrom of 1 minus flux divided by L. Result 1.6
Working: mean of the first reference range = 4.66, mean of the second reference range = 4.5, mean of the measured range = 4.11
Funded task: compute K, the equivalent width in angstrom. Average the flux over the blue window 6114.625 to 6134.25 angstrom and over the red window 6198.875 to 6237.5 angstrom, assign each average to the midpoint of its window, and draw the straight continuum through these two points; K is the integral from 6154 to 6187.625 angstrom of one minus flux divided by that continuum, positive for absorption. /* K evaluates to 0.4 angstrom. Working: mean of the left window 4.39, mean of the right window 4.69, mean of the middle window 4.48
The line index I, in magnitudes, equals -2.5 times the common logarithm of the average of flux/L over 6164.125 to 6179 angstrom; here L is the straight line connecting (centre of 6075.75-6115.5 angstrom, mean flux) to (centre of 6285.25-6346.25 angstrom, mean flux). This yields -0.06 mag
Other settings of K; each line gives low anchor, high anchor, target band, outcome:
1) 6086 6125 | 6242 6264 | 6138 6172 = -1.5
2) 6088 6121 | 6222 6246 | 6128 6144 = -1.0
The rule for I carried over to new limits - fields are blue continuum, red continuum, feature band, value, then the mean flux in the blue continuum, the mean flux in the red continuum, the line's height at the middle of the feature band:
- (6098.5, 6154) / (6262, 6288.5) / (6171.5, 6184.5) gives -0.02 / 4.51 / 4.14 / 4.38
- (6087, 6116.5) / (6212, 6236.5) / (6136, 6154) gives -0.05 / 4.34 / 4.71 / 4.47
